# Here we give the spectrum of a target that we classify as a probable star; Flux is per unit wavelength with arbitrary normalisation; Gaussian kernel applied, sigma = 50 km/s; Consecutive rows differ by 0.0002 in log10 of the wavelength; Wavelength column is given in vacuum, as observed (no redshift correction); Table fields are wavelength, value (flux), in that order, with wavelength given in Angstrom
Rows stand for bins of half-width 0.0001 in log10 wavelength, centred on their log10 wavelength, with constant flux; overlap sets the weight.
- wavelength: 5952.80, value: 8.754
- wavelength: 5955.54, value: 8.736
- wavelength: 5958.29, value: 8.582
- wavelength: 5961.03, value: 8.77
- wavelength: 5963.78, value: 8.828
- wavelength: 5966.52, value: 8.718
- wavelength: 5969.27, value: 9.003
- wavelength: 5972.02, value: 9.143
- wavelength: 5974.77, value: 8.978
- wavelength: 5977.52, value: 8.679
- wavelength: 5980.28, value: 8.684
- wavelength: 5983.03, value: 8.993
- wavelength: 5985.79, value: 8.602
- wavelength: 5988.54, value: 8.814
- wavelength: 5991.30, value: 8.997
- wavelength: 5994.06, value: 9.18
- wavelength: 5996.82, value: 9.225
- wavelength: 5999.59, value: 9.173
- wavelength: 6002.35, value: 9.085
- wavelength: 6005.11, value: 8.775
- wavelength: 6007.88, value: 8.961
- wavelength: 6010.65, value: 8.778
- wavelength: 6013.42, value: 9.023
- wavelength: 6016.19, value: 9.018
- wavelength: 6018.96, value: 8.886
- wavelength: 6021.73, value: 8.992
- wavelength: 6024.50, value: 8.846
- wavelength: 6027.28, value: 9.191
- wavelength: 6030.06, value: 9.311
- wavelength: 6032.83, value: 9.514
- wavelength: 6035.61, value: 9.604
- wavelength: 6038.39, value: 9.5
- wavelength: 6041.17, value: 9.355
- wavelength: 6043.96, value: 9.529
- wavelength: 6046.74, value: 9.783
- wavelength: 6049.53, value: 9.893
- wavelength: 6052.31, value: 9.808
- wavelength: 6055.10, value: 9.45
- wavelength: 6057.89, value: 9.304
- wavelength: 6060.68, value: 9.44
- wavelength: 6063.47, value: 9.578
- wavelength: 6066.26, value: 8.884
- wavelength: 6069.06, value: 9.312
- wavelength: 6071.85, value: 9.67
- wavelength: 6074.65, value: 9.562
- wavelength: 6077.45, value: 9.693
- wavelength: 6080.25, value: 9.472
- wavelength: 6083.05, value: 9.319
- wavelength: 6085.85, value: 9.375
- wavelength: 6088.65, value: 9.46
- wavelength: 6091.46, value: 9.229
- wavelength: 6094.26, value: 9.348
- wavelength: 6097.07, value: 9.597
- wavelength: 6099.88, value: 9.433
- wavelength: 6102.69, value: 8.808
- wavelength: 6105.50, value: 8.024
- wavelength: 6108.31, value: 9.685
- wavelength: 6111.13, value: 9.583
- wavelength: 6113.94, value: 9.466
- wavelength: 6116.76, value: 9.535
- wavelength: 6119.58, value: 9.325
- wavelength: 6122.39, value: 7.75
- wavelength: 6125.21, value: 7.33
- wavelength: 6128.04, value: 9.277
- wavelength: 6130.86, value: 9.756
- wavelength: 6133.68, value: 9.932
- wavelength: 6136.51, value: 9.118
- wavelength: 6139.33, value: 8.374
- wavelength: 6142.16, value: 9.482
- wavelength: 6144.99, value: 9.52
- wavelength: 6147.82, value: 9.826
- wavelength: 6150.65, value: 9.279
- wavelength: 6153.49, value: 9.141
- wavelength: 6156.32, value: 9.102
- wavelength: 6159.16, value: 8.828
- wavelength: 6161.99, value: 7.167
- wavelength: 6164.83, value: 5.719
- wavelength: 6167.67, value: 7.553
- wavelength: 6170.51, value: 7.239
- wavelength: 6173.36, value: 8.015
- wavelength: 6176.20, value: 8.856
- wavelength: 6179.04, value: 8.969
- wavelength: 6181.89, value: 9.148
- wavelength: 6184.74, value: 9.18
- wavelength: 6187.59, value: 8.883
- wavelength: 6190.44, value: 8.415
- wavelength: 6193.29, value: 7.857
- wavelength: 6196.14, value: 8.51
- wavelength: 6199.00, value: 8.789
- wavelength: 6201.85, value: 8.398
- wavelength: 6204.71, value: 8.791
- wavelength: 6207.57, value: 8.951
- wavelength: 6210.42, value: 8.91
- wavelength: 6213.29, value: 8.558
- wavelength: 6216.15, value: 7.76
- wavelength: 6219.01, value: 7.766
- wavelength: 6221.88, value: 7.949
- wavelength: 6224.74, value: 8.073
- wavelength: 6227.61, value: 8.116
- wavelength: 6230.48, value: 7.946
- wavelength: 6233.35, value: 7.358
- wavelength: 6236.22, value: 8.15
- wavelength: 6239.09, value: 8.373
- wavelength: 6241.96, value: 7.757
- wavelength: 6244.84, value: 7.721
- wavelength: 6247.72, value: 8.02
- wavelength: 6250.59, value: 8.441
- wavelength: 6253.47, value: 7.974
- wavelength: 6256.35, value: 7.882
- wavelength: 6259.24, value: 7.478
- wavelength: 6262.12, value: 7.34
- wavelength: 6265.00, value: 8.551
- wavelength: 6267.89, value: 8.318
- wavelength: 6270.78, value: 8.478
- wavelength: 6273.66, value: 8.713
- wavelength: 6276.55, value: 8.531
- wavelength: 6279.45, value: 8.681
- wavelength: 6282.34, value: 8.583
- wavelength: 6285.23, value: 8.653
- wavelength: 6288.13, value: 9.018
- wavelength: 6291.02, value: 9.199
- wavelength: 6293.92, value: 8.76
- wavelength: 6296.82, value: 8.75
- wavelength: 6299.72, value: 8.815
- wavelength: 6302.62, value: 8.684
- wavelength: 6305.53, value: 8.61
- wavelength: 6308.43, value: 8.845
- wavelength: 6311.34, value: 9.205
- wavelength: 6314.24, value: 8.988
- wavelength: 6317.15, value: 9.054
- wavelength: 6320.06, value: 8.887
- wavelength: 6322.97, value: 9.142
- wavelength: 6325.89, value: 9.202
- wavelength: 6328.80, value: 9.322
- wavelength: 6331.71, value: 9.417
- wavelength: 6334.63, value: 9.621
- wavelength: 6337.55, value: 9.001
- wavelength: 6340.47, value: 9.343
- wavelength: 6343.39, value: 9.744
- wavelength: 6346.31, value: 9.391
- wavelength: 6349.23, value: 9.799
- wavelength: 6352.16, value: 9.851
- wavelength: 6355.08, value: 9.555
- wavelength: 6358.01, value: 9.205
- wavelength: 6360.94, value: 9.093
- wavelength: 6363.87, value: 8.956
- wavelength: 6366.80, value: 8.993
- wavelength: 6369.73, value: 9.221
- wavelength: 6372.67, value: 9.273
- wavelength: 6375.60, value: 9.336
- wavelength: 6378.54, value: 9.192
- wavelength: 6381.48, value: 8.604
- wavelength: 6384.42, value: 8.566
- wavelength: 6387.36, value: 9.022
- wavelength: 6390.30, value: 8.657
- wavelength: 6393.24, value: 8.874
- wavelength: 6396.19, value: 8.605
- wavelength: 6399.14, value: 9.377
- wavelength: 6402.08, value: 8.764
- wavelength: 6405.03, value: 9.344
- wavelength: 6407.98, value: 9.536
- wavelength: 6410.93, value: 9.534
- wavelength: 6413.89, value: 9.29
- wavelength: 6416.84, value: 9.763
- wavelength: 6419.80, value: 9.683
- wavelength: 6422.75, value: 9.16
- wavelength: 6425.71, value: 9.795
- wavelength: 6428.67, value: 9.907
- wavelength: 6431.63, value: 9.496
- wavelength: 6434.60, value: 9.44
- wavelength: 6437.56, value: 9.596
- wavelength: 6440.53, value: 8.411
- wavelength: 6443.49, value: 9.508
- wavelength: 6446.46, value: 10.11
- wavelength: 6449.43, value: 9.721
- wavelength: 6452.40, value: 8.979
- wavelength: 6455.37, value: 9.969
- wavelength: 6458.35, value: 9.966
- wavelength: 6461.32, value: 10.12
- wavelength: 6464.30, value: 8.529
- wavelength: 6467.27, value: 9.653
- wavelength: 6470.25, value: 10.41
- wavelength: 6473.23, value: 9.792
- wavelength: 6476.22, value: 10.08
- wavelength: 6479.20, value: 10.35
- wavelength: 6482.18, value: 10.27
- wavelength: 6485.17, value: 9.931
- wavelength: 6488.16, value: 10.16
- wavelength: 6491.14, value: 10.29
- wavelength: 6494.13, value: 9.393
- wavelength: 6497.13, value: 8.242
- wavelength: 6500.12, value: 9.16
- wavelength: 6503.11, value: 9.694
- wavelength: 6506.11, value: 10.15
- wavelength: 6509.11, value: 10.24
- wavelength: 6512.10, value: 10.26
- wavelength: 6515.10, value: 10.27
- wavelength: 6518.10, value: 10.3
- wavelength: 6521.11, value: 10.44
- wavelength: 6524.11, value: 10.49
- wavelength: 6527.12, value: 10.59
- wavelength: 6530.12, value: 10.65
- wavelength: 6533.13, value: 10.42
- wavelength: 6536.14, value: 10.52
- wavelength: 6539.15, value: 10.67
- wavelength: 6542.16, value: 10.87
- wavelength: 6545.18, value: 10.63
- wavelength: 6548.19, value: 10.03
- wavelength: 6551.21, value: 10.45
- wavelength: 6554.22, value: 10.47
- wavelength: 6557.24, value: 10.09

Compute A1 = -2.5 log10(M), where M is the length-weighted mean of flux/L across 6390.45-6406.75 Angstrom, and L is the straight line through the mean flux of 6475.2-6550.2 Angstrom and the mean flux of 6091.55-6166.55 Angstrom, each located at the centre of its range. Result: 0.096 mag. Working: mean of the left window 8.94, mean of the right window 10.2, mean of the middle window 8.97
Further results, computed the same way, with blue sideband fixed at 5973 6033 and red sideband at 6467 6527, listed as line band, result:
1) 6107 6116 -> -0.042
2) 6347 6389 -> 0.062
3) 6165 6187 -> 0.130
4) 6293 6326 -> 0.083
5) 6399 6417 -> 0.053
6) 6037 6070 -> -0.047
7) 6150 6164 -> 0.091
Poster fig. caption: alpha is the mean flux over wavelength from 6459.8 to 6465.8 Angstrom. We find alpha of 9.34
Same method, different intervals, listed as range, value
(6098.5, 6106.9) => 8.75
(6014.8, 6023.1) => 8.97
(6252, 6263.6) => 7.67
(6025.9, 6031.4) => 9.24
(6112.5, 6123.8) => 9.03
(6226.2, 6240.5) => 7.99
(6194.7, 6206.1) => 8.62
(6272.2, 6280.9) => 8.64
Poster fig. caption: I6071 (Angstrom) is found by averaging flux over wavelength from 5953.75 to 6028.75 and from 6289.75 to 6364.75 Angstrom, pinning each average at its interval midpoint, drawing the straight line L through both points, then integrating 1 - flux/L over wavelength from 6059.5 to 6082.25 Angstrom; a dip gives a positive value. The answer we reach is -1.2 Angstrom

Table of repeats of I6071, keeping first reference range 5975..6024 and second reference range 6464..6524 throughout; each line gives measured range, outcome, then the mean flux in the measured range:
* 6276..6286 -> 0.93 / 8.61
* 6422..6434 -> 0.23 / 9.6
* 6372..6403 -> 2.50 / 8.93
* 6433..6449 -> 0.62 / 9.43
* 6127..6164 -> 0.57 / 9.08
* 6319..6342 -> 0.83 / 9.25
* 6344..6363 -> 0.32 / 9.48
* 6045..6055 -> -0.81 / 9.77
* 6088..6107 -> 0.02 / 9.12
